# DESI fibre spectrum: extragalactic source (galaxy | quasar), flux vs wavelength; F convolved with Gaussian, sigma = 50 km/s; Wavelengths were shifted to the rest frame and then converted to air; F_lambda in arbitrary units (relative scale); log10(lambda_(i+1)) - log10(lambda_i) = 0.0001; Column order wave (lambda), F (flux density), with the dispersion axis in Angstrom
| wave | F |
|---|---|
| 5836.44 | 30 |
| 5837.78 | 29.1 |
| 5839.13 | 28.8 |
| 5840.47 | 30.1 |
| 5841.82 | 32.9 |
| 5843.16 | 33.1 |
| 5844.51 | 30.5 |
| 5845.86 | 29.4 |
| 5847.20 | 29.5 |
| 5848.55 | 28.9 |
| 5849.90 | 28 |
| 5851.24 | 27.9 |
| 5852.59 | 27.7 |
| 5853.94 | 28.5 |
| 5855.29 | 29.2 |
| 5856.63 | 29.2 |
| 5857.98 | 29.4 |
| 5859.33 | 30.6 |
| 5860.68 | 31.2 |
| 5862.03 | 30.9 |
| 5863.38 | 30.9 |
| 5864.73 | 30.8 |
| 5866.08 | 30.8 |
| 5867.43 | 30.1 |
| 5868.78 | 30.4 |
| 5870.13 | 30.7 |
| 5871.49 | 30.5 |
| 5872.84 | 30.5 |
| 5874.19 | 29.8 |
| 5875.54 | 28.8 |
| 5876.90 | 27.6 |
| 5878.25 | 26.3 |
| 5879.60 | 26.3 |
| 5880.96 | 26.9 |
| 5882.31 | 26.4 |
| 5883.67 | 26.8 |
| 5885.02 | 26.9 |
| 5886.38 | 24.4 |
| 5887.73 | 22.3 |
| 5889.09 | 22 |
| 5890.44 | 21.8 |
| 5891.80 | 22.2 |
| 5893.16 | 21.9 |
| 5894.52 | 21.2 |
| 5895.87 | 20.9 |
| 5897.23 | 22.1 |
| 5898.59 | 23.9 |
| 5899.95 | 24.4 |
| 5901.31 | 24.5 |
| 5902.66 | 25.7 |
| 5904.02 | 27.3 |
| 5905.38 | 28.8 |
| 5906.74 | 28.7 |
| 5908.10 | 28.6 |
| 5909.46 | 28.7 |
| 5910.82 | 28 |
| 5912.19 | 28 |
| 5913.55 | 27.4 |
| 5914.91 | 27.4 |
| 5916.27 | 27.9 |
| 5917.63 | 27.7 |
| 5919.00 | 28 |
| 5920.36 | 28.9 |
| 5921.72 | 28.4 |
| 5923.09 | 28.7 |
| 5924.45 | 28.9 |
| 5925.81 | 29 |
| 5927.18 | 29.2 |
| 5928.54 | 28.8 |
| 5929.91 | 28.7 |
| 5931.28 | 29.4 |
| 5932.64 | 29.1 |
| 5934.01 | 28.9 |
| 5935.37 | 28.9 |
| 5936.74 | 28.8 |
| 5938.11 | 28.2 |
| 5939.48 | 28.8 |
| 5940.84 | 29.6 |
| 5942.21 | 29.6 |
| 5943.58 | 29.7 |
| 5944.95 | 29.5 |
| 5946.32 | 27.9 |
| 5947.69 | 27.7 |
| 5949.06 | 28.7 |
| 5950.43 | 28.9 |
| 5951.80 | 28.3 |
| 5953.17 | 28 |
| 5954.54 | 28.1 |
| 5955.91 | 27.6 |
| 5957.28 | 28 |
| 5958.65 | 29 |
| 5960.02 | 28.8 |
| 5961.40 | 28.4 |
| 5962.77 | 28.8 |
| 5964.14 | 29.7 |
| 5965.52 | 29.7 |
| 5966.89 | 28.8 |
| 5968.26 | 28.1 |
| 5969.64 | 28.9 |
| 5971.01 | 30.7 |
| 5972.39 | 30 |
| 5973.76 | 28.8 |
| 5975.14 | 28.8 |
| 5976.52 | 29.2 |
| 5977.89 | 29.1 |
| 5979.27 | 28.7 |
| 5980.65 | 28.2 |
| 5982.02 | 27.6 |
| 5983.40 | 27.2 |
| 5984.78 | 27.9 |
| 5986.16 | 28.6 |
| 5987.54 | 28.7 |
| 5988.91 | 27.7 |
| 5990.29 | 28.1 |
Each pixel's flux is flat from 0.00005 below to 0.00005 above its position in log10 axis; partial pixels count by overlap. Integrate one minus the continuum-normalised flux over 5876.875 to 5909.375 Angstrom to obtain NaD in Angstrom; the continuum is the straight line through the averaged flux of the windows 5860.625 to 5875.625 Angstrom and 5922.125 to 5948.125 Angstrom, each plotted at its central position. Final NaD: 5.40 Angstrom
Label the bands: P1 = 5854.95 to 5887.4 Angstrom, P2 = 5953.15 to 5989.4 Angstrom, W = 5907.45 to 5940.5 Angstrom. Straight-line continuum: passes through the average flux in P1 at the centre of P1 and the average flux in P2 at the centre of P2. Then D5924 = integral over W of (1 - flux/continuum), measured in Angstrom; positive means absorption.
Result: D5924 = 0.28 Angstrom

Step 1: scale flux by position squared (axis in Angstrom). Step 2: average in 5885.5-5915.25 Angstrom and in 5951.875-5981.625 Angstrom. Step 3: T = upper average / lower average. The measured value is 1.2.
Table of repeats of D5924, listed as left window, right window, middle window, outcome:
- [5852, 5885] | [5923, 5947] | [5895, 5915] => 1.96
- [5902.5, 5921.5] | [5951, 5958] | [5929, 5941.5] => -0.40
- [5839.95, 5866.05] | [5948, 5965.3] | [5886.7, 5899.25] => 3.12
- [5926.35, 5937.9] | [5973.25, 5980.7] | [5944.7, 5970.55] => 0.26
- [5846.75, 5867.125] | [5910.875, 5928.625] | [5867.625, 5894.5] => 2.52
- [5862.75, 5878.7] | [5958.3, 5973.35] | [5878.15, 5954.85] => 6.33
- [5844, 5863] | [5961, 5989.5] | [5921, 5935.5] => 0.04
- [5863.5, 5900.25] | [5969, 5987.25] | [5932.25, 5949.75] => -0.69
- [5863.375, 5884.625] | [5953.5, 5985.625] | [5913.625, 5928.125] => 0.21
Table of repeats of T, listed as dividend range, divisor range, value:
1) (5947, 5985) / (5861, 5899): 1.11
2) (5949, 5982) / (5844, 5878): 1.01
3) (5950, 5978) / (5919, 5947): 1.01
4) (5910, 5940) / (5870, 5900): 1.14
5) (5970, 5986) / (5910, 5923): 1.05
